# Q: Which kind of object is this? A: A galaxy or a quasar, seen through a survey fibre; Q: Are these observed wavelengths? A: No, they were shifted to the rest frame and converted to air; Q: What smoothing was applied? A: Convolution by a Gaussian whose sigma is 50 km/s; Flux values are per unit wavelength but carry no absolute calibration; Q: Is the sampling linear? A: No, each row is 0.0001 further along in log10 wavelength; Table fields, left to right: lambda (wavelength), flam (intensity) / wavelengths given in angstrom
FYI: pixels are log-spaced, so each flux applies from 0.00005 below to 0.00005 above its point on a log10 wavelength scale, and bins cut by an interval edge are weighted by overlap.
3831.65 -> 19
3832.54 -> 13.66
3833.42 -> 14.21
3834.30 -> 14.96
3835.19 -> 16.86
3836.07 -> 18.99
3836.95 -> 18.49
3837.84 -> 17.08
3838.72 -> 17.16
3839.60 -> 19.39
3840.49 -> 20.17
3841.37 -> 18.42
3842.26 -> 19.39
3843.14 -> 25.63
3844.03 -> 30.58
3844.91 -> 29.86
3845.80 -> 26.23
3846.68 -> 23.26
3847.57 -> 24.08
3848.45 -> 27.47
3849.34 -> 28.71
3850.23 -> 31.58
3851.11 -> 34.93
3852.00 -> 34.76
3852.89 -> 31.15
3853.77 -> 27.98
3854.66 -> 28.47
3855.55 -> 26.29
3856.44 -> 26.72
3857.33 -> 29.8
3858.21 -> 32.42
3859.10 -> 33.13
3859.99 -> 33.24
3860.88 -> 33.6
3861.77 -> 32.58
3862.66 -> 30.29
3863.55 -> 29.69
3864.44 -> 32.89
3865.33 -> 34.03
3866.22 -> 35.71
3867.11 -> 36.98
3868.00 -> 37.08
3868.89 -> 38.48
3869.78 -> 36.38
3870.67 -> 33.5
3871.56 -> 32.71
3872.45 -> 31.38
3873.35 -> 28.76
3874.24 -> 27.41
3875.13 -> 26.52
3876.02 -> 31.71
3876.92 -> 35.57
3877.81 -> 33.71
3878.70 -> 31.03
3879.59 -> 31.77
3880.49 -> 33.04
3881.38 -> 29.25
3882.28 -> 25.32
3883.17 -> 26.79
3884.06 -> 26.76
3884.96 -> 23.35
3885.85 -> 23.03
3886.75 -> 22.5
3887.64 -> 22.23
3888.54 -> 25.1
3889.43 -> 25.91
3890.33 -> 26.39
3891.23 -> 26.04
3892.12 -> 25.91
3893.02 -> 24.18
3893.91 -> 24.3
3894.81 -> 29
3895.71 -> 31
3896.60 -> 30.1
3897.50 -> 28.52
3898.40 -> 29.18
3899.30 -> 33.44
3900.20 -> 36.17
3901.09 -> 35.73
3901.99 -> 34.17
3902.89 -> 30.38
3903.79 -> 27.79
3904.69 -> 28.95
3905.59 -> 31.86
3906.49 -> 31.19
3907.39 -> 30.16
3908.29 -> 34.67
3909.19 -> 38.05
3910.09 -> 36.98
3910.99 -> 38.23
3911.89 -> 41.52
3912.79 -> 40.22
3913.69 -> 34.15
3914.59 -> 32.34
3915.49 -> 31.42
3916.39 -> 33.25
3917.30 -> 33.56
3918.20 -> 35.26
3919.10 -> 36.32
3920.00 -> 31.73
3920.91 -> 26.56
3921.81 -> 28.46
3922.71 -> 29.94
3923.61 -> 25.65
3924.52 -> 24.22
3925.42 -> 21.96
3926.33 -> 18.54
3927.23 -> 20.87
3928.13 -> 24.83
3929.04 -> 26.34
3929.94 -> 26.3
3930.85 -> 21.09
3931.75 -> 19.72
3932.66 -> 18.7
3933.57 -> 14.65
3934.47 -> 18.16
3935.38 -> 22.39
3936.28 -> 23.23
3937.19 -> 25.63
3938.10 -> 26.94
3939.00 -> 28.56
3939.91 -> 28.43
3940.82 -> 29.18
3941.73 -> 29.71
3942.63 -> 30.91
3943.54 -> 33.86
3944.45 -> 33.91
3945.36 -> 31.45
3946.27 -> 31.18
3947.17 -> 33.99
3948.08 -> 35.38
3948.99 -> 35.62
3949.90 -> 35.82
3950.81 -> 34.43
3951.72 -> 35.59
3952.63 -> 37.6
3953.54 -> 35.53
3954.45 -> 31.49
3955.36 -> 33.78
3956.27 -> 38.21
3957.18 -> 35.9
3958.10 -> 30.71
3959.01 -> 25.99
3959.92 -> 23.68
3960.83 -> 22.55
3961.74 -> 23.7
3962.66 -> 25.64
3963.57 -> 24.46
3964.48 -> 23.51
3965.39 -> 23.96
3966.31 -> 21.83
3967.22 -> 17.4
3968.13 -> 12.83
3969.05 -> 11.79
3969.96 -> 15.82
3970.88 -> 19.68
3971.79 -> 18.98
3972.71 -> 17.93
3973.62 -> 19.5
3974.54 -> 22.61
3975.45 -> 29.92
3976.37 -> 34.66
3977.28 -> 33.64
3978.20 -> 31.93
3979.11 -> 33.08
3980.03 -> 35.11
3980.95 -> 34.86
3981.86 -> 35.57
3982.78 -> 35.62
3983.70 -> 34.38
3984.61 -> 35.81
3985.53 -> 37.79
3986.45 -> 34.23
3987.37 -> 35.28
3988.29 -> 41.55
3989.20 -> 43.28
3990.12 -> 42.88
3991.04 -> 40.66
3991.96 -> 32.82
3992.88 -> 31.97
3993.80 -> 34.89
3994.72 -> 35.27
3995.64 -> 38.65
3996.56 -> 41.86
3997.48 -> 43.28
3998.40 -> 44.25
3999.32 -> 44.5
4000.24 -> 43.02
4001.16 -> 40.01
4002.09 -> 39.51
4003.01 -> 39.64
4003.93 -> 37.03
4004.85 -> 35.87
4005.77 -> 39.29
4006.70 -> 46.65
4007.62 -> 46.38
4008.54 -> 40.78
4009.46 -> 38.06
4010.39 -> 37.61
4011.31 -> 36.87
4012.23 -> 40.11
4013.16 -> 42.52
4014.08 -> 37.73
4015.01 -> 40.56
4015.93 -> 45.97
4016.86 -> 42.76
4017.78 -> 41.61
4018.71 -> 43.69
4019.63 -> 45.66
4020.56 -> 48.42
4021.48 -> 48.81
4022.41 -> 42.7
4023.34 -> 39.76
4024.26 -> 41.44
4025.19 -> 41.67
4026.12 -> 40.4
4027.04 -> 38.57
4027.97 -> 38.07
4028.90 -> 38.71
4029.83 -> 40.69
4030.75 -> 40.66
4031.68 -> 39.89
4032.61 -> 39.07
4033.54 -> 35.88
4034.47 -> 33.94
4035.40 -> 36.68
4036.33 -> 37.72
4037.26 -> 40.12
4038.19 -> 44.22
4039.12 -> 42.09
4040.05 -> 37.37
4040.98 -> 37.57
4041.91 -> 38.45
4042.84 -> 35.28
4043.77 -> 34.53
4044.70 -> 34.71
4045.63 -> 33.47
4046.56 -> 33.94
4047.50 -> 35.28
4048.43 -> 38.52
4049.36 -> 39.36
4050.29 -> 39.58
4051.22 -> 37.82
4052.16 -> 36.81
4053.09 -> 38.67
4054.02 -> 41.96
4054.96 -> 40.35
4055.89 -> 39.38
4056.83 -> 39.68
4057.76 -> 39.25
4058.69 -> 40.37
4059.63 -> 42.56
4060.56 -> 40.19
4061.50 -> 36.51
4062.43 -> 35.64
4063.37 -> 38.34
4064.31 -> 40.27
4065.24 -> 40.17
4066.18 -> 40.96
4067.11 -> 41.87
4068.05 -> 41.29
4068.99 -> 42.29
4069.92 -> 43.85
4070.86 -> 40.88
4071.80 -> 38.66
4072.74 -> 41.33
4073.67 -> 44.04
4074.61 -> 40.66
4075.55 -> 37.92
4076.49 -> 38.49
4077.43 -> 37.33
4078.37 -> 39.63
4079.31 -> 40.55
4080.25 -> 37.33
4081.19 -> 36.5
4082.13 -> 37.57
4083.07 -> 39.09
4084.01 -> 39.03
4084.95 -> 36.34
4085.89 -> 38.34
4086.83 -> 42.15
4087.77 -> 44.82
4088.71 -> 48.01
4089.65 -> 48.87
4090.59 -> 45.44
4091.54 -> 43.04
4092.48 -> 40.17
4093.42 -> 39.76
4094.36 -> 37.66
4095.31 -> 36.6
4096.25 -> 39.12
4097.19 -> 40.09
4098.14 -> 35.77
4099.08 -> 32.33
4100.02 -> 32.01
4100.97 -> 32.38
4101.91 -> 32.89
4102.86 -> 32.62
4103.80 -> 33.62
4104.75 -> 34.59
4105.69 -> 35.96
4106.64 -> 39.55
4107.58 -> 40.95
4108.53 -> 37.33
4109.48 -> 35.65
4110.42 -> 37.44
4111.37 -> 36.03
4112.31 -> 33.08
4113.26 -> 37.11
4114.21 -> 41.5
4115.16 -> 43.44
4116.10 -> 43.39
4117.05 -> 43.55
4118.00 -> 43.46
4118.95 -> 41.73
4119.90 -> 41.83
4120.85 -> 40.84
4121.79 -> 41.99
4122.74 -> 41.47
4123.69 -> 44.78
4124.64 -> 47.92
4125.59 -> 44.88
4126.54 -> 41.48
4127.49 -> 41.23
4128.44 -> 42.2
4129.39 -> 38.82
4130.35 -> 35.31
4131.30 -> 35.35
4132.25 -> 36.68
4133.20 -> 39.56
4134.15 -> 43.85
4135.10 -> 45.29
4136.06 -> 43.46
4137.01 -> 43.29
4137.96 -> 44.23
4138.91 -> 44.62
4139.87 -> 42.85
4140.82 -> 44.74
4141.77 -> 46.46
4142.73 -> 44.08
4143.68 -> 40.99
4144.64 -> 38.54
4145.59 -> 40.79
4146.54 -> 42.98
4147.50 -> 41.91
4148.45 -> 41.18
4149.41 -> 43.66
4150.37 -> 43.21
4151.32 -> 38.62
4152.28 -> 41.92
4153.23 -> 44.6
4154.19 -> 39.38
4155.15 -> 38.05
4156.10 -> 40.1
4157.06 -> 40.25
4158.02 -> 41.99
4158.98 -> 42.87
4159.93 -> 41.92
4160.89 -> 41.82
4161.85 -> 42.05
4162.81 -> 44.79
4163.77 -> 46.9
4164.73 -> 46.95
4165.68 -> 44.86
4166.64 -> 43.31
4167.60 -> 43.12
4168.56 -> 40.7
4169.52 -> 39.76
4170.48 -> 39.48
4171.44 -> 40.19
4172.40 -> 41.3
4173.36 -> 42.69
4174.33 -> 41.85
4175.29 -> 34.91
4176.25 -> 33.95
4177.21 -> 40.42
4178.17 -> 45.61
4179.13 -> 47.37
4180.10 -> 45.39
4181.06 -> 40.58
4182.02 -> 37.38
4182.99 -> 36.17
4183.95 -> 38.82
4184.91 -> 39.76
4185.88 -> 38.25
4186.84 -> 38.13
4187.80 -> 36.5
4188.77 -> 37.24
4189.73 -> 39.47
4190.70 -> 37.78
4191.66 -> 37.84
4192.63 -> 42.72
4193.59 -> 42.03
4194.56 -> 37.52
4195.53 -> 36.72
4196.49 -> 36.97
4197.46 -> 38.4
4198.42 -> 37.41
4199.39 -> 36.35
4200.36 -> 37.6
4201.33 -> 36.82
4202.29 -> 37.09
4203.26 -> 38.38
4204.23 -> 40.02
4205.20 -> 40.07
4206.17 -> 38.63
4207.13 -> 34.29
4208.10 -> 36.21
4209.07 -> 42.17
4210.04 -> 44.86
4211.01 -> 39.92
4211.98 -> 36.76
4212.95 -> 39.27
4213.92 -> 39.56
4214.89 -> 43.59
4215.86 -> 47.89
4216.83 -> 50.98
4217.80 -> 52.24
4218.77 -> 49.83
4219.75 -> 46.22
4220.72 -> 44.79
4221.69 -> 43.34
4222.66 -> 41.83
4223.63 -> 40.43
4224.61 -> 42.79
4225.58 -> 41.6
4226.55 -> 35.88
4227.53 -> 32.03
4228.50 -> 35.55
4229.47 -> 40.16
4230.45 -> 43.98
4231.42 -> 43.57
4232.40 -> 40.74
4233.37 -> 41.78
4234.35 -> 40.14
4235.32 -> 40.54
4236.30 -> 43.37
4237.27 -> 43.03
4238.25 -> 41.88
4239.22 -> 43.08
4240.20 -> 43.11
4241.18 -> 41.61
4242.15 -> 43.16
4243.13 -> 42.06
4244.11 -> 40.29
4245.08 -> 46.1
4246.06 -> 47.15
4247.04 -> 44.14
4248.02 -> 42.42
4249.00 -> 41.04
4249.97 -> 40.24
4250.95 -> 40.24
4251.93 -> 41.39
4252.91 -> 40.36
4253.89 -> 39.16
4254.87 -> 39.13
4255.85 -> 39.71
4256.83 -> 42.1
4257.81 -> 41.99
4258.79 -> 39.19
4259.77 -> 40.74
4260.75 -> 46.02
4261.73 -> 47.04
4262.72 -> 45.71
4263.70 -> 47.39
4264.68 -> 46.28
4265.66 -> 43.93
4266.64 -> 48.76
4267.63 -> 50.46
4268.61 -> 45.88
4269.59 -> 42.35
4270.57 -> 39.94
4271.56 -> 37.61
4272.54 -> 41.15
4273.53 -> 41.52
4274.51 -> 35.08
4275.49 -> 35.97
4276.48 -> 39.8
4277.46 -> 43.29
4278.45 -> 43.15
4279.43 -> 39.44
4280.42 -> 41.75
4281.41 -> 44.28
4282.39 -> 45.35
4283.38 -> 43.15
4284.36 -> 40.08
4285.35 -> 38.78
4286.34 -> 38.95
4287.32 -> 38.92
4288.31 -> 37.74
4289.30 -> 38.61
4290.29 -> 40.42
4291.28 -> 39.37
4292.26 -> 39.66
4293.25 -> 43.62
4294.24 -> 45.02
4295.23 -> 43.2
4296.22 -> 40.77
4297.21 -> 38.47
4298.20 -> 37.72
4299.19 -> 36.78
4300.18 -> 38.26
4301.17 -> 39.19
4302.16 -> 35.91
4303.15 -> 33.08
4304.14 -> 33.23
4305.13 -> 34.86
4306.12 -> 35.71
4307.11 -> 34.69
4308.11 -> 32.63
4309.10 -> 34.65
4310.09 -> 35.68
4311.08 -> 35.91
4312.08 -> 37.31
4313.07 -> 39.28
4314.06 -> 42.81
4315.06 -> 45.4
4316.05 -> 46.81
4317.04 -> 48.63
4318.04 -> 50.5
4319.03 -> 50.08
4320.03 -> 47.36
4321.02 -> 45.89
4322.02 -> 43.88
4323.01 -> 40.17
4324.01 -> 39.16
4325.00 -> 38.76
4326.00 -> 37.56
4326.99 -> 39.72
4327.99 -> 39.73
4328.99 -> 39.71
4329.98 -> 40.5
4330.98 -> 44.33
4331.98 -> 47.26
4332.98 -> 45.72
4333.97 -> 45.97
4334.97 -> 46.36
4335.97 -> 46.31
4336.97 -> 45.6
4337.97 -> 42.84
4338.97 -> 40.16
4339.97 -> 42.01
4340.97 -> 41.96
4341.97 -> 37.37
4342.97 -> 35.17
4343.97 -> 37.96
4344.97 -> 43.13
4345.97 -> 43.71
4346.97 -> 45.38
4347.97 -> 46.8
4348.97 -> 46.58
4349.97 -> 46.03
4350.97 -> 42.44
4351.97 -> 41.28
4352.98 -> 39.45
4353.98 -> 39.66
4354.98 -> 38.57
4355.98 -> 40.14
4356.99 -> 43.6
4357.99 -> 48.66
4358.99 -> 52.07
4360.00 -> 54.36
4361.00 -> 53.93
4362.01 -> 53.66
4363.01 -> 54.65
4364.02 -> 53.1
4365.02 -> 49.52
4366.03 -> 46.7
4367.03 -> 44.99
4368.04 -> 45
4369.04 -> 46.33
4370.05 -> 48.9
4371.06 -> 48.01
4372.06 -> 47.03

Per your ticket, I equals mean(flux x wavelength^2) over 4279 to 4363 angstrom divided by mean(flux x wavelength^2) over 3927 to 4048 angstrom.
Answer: 1.4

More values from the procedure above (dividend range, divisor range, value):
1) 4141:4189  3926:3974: 1.75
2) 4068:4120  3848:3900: 1.46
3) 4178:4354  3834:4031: 1.54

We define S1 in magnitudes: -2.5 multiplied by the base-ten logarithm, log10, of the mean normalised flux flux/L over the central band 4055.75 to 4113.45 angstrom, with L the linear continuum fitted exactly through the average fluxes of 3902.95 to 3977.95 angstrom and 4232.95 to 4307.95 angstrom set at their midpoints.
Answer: -0.15 mag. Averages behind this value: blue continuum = 28.2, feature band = 38.9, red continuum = 41.1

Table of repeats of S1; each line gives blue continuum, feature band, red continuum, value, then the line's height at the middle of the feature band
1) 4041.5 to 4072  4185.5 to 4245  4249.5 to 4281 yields 0.02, 41.3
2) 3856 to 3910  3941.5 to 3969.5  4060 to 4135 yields 0.15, 33.6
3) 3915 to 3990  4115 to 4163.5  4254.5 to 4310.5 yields -0.19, 35.3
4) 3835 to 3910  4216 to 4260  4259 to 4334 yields -0.07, 39.5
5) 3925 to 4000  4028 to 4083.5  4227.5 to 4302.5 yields -0.17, 33.3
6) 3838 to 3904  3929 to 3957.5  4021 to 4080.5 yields 0.13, 33.2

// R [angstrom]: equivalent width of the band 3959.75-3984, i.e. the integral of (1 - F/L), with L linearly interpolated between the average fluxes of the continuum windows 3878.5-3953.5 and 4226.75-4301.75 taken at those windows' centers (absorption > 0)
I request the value 4.6 angstrom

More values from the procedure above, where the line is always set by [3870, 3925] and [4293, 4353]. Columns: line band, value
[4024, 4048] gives -2.91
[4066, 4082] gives -2.39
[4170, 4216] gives -1.71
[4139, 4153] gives -2.15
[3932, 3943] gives 2.41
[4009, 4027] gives -4.48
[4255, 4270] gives -1.76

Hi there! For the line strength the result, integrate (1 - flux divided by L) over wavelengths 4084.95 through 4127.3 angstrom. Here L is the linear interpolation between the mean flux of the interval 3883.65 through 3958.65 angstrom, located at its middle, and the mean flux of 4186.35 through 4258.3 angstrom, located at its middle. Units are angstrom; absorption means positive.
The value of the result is -3.6 angstrom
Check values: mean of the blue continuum 29.6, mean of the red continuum 40.9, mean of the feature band 39.7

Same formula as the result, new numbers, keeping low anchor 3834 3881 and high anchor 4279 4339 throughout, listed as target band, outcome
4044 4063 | -2.3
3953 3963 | 0.5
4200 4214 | -0.2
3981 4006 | -4.6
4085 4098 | -2.4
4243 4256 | -0.8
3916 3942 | 4.1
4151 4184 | -3.9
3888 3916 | -1.3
